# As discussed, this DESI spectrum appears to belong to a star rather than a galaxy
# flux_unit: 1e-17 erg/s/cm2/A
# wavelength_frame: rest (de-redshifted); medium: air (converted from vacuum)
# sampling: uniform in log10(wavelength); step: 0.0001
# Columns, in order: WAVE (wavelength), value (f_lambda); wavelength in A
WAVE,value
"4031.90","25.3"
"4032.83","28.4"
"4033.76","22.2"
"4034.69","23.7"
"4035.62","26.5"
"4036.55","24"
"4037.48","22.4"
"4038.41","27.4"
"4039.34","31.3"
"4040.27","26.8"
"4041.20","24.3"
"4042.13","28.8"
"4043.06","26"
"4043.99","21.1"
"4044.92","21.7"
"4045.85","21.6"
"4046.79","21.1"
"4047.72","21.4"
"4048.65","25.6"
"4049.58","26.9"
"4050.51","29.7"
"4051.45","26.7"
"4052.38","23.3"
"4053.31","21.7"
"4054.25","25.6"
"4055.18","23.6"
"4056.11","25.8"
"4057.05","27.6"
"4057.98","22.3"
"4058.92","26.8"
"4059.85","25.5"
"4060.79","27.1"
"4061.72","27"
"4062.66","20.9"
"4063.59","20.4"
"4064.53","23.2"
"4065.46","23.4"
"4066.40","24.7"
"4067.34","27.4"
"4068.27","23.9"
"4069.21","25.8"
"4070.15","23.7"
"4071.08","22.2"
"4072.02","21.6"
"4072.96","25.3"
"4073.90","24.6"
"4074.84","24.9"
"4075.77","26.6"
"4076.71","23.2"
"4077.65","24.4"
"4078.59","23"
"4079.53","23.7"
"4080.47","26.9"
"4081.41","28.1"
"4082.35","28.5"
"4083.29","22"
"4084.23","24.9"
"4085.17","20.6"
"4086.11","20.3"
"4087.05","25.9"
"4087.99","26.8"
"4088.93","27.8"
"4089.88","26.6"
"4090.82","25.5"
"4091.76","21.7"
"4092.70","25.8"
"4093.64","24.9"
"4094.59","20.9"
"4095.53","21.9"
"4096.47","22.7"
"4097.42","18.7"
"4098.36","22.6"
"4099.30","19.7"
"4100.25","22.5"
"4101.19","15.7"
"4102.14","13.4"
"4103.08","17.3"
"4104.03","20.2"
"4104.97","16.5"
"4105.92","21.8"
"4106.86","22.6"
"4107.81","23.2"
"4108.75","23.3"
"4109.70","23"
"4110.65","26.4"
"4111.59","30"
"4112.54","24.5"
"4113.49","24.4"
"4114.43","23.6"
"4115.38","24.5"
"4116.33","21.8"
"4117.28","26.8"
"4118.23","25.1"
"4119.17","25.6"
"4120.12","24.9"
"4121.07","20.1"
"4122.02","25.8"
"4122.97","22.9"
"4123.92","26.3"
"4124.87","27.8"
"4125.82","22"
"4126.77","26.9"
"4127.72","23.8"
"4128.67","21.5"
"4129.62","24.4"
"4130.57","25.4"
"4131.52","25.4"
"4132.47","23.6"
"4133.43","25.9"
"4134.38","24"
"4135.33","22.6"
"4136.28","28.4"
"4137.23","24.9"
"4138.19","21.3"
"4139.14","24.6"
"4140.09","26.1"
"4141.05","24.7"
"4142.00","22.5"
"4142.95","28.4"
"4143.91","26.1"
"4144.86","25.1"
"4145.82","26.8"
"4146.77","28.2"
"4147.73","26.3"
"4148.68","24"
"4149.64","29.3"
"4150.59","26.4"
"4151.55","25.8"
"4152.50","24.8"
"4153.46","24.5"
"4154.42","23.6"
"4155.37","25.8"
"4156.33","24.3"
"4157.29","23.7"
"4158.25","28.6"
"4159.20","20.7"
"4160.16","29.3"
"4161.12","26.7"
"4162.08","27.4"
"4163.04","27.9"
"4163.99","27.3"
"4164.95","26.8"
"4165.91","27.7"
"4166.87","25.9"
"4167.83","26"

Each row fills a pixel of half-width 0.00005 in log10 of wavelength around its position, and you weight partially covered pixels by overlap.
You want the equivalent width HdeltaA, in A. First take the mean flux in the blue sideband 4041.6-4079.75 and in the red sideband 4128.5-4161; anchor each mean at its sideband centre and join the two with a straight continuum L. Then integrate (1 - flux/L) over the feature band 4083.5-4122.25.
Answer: 3.0 A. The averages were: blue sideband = 24.4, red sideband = 25.3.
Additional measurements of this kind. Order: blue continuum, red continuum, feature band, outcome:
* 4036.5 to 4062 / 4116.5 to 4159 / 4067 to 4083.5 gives 0.2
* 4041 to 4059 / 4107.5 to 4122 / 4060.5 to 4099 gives 0.7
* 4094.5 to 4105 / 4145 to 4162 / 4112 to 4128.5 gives -2.0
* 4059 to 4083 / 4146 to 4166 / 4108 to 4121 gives 0.4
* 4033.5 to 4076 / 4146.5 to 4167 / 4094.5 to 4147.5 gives 4.2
